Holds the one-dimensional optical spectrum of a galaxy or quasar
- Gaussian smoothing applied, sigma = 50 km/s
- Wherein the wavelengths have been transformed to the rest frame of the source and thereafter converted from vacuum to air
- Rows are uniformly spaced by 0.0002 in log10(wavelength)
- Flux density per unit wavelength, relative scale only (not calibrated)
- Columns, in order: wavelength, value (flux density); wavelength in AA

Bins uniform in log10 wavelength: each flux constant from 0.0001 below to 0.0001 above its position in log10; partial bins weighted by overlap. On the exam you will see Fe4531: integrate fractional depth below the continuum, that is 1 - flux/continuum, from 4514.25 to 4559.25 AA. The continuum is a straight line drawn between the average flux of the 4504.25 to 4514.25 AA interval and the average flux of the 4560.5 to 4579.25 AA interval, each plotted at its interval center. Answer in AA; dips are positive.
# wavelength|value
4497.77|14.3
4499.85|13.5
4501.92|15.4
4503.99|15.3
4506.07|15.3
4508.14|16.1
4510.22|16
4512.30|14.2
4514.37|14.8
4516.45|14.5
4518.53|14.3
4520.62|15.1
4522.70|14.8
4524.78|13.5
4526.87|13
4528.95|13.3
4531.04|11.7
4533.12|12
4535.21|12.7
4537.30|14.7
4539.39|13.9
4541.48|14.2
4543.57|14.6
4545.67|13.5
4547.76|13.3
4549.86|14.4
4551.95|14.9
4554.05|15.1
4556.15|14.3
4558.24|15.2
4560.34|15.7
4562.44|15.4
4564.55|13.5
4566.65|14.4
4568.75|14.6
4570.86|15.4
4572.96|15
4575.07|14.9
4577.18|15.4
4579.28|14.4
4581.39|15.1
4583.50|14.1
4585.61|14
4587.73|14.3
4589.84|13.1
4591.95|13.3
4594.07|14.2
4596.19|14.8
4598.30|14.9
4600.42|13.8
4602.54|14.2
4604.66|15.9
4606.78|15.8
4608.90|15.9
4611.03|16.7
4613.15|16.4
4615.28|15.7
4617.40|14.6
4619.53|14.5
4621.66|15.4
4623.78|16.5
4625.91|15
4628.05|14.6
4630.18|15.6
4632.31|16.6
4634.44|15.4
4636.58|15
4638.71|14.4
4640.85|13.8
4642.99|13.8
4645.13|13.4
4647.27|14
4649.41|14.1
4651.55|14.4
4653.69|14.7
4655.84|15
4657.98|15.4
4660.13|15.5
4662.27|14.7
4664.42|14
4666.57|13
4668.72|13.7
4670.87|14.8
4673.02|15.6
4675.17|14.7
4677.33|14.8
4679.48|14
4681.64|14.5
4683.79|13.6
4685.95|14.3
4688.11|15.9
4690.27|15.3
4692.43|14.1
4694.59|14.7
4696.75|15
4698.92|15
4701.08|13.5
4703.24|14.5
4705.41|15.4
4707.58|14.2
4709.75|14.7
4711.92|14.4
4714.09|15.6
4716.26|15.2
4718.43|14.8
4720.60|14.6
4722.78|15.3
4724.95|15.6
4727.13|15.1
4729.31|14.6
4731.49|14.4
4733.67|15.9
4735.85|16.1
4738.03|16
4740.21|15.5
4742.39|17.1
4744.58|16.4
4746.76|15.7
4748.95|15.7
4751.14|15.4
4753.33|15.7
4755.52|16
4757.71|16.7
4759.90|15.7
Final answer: 3.4 AA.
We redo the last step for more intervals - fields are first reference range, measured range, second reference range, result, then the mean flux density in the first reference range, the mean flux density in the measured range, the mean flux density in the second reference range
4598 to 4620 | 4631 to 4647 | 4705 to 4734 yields 0.7 AA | 15.3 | 14.6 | 14.9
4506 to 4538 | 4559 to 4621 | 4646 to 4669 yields -2.5 AA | 14.1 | 14.8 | 14.4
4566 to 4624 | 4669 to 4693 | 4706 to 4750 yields 0.8 AA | 14.9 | 14.7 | 15.3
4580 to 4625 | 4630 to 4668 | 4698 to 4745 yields 1.1 AA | 14.9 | 14.6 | 15.2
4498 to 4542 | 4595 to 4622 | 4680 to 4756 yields -1.2 AA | 14.2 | 15.3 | 15.1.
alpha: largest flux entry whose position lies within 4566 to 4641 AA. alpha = 16.7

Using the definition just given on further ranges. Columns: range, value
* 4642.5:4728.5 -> 15.9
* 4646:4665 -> 15.5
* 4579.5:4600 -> 15.1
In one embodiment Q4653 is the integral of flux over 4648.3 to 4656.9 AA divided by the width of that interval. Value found 14.5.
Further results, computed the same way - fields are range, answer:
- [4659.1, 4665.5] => 14.7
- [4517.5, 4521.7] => 14.7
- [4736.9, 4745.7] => 16.3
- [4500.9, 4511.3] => 15.6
